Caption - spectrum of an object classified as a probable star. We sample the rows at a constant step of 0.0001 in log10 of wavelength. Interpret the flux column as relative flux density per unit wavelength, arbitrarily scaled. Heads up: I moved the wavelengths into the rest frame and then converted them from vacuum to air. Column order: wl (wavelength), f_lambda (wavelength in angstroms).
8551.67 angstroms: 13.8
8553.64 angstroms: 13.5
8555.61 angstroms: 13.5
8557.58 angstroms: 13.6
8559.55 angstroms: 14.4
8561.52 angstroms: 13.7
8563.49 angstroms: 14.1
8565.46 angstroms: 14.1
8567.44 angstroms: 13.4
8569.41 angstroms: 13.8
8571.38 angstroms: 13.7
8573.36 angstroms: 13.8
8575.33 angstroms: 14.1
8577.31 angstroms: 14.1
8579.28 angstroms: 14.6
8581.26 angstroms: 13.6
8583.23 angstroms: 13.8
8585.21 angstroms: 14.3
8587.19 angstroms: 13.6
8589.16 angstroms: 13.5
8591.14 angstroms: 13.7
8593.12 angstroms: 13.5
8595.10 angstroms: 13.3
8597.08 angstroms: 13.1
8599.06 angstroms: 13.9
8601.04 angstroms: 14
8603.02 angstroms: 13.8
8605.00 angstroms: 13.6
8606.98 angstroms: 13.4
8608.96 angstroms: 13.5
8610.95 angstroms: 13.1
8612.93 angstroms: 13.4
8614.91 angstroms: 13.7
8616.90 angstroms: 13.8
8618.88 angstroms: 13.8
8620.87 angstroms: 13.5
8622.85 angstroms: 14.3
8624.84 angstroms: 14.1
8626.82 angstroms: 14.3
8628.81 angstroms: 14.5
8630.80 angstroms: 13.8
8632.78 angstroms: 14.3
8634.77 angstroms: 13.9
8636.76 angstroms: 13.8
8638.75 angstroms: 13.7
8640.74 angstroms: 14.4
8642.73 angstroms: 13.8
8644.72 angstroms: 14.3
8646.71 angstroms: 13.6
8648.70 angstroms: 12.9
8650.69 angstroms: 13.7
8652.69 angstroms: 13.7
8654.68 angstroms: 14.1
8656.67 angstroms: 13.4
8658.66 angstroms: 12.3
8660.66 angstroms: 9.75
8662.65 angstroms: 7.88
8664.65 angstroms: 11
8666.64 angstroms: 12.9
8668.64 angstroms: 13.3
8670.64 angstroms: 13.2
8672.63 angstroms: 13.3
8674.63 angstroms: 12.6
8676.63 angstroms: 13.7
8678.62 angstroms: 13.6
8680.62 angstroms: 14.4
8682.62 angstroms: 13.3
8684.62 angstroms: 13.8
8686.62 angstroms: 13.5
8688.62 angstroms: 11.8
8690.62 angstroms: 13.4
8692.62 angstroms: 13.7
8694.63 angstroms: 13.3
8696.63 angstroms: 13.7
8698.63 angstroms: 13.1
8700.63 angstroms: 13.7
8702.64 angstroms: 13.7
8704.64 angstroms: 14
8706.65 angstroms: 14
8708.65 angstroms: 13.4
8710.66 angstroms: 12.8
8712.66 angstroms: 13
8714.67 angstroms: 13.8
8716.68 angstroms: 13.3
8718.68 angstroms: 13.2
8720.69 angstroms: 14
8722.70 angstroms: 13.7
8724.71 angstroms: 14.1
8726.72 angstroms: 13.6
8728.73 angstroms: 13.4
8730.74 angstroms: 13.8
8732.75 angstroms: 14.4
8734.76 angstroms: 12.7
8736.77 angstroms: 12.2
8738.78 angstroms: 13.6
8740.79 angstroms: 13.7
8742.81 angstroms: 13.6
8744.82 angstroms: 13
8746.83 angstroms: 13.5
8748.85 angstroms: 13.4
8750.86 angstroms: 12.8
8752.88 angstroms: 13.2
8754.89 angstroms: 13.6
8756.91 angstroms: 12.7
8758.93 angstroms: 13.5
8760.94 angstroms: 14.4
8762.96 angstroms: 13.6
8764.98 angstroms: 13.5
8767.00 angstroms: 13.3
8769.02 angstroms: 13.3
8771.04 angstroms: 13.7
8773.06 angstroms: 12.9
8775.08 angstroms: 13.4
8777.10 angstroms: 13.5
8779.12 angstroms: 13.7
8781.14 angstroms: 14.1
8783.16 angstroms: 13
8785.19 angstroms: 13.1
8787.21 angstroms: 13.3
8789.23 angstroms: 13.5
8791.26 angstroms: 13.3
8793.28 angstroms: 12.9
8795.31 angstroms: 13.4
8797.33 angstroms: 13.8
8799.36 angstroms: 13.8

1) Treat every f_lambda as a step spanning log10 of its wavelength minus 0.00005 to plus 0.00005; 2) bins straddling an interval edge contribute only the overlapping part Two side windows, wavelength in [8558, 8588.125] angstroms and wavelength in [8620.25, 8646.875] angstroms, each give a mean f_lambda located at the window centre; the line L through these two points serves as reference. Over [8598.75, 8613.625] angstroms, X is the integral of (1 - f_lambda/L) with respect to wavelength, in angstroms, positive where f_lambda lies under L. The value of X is 0.4 angstroms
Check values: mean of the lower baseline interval 13.9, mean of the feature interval 13.6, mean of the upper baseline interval 14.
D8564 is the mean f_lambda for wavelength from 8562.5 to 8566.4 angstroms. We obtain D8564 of 14.1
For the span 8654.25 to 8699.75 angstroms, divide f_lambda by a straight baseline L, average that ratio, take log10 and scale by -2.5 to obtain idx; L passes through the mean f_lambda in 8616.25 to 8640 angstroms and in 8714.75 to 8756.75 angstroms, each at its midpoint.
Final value 0.08 mag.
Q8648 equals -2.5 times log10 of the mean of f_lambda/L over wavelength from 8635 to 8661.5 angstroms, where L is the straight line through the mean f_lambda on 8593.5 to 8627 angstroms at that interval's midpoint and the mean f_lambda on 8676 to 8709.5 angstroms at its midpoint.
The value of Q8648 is 0.02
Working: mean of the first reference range 13.7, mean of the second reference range 13.5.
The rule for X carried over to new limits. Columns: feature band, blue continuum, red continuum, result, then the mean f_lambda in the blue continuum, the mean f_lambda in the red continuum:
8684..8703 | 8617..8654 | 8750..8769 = 0.4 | 13.9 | 13.4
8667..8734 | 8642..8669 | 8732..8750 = -2.7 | 12.6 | 13.3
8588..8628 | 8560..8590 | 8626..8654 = 0.7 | 13.9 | 13.9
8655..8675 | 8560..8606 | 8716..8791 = 2.4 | 13.8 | 13.4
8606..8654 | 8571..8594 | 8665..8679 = -1.2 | 13.9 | 13.1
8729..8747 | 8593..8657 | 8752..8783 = 0.2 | 13.8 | 13.5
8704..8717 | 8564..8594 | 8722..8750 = 0.1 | 13.8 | 13.5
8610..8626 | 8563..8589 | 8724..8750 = 0.1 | 13.9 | 13.5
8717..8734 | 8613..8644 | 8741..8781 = -0.2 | 14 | 13.4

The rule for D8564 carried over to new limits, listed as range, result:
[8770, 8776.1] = 13.3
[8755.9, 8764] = 13.5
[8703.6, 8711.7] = 13.6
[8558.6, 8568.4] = 13.9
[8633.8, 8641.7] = 13.9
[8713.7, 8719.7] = 13.4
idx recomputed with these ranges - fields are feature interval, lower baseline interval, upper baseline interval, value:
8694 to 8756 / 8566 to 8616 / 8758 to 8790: 0.01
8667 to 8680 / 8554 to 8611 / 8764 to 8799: 0.02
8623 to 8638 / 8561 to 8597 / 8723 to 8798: -0.03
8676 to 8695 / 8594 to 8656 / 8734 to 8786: 0.01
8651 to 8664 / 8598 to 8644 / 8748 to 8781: 0.15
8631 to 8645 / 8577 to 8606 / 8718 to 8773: -0.03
